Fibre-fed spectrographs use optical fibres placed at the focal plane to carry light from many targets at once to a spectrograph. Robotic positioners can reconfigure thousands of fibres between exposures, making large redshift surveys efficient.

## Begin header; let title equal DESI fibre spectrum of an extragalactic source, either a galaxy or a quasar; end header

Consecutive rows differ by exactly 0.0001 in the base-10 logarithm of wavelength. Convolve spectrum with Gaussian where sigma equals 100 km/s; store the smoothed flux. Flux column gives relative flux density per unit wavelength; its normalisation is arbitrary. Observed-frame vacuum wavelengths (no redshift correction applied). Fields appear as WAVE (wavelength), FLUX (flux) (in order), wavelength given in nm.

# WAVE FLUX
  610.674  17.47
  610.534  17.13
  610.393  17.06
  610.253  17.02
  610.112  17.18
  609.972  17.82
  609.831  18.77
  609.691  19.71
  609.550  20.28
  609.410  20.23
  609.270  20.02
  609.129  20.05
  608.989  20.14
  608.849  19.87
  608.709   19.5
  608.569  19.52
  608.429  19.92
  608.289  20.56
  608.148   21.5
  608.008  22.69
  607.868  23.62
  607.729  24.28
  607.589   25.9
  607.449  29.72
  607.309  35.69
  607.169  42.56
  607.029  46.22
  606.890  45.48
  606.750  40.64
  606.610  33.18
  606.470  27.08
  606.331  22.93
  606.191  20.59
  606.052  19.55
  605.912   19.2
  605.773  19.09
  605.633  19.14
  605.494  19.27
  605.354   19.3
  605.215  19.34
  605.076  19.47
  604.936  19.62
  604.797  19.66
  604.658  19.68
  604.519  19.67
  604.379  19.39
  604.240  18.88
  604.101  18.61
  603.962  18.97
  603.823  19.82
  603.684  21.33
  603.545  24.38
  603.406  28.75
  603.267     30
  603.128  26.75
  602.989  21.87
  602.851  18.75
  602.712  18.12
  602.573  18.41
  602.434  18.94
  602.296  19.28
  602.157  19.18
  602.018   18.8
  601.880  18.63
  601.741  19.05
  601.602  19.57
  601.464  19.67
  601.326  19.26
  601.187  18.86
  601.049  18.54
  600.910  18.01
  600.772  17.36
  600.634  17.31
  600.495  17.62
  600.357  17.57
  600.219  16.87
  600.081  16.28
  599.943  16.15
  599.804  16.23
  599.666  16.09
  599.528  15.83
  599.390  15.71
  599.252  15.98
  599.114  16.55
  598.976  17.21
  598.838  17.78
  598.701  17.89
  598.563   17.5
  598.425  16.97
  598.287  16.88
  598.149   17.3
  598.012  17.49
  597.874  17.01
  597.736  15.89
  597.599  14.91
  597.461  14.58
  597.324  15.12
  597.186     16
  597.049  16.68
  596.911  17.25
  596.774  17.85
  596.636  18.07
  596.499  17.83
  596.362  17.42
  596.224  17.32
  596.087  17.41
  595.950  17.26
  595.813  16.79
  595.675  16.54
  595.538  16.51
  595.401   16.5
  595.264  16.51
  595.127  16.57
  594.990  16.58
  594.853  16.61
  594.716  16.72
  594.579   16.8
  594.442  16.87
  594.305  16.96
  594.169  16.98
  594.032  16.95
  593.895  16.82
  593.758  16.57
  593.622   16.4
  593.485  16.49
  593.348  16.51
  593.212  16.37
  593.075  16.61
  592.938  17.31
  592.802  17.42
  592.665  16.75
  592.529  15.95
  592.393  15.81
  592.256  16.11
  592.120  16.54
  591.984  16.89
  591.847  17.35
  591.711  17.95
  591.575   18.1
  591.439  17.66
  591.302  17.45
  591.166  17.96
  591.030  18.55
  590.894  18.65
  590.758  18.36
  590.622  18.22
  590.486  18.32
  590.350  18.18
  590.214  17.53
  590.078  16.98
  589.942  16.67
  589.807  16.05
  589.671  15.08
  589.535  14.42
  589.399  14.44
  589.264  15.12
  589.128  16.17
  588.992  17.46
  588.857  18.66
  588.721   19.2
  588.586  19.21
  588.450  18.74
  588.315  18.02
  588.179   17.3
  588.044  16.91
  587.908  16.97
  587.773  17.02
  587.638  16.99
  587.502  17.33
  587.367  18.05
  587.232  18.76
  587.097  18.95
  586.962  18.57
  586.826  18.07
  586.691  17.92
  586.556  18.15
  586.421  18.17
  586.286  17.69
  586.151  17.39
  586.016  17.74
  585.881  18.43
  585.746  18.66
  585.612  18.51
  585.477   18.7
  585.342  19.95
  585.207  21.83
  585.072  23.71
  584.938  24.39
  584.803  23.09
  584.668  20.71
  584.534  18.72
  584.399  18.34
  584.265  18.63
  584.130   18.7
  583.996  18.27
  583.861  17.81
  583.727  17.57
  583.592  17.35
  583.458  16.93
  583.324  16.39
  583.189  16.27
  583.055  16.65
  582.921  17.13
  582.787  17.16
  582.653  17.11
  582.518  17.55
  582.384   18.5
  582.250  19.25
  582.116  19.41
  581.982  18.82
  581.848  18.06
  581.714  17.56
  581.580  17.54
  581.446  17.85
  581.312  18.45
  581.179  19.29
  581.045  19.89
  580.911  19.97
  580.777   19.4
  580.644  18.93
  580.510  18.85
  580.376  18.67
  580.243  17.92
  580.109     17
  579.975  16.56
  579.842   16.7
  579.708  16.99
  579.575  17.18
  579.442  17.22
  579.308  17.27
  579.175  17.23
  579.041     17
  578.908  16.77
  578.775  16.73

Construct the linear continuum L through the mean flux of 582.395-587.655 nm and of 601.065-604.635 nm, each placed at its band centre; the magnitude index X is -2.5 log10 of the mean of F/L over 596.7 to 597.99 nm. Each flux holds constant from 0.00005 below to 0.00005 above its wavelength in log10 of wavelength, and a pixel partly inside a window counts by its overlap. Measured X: 0.23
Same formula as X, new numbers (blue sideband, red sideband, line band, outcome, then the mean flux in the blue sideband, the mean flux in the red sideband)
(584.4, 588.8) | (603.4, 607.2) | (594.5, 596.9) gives 0.249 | 18.9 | 24.1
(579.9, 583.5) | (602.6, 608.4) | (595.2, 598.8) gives 0.295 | 18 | 24.4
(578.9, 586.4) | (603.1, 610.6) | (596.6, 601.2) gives 0.268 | 18.4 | 23.1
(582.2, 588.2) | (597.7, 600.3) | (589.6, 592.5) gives 0.023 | 18.4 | 16.7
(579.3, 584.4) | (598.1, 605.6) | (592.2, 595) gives 0.118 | 17.9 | 19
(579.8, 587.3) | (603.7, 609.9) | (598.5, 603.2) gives 0.215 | 18.6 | 23.4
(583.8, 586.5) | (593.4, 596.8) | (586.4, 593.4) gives 0.055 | 19.5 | 16.9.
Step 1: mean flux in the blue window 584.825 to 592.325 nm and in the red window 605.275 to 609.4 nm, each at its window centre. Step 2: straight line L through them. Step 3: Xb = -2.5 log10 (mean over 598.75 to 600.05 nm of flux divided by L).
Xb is 0.33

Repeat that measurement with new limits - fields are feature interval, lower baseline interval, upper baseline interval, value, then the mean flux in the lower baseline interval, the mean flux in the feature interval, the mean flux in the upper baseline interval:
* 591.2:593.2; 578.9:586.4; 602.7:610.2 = 0.20 mag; 18.4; 17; 23.3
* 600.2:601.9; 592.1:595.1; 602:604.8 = 0.09 mag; 16.6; 18.4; 21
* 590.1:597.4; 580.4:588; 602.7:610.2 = 0.20 mag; 18.5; 17.1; 23.3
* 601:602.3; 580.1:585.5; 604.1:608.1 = 0.25 mag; 18.8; 19.1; 25.3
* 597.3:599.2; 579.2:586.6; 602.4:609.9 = 0.28 mag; 18.5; 16.7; 23.3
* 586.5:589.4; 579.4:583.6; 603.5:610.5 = 0.09 mag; 17.9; 17.7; 22.8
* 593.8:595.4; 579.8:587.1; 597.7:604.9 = 0.12 mag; 18.5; 16.7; 18.8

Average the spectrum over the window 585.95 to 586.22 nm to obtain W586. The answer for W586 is 17.6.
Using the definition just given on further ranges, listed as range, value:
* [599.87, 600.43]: 16.7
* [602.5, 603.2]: 20.8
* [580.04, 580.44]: 17.8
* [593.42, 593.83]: 16.5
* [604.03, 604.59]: 19.1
